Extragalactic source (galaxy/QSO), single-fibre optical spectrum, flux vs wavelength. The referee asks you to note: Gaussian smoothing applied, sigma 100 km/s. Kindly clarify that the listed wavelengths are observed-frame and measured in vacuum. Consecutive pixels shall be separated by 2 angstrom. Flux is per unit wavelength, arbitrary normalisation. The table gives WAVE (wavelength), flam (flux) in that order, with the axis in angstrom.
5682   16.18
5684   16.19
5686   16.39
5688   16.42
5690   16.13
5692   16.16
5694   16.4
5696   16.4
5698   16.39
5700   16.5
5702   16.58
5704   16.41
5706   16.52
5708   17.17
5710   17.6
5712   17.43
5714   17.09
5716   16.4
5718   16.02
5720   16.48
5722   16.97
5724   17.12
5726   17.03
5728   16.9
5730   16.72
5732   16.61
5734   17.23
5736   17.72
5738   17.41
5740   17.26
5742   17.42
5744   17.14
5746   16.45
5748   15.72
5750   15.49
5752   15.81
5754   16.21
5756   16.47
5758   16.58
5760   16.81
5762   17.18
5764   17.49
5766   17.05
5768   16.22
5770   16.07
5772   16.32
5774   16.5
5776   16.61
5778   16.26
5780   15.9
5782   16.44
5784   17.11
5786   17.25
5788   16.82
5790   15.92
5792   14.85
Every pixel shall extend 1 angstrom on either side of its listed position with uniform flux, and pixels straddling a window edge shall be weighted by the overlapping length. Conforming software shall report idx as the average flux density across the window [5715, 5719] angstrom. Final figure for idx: 16.2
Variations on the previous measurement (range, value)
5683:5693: 16.3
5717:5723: 16.5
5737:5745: 17.3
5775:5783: 16.3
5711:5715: 17.3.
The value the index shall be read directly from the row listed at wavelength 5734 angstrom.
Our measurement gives 17.23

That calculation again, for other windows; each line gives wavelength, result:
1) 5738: 17.41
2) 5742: 17.42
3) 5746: 16.45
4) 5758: 16.58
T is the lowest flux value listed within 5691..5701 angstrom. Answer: 16.16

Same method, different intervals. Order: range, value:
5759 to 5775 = 16.07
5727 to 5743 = 16.61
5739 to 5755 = 15.49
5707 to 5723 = 16.02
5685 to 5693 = 16.13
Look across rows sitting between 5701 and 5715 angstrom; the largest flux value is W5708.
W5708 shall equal 17.6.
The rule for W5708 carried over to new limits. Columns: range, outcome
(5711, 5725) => 17.43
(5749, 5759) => 16.58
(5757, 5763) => 17.18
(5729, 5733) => 16.72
